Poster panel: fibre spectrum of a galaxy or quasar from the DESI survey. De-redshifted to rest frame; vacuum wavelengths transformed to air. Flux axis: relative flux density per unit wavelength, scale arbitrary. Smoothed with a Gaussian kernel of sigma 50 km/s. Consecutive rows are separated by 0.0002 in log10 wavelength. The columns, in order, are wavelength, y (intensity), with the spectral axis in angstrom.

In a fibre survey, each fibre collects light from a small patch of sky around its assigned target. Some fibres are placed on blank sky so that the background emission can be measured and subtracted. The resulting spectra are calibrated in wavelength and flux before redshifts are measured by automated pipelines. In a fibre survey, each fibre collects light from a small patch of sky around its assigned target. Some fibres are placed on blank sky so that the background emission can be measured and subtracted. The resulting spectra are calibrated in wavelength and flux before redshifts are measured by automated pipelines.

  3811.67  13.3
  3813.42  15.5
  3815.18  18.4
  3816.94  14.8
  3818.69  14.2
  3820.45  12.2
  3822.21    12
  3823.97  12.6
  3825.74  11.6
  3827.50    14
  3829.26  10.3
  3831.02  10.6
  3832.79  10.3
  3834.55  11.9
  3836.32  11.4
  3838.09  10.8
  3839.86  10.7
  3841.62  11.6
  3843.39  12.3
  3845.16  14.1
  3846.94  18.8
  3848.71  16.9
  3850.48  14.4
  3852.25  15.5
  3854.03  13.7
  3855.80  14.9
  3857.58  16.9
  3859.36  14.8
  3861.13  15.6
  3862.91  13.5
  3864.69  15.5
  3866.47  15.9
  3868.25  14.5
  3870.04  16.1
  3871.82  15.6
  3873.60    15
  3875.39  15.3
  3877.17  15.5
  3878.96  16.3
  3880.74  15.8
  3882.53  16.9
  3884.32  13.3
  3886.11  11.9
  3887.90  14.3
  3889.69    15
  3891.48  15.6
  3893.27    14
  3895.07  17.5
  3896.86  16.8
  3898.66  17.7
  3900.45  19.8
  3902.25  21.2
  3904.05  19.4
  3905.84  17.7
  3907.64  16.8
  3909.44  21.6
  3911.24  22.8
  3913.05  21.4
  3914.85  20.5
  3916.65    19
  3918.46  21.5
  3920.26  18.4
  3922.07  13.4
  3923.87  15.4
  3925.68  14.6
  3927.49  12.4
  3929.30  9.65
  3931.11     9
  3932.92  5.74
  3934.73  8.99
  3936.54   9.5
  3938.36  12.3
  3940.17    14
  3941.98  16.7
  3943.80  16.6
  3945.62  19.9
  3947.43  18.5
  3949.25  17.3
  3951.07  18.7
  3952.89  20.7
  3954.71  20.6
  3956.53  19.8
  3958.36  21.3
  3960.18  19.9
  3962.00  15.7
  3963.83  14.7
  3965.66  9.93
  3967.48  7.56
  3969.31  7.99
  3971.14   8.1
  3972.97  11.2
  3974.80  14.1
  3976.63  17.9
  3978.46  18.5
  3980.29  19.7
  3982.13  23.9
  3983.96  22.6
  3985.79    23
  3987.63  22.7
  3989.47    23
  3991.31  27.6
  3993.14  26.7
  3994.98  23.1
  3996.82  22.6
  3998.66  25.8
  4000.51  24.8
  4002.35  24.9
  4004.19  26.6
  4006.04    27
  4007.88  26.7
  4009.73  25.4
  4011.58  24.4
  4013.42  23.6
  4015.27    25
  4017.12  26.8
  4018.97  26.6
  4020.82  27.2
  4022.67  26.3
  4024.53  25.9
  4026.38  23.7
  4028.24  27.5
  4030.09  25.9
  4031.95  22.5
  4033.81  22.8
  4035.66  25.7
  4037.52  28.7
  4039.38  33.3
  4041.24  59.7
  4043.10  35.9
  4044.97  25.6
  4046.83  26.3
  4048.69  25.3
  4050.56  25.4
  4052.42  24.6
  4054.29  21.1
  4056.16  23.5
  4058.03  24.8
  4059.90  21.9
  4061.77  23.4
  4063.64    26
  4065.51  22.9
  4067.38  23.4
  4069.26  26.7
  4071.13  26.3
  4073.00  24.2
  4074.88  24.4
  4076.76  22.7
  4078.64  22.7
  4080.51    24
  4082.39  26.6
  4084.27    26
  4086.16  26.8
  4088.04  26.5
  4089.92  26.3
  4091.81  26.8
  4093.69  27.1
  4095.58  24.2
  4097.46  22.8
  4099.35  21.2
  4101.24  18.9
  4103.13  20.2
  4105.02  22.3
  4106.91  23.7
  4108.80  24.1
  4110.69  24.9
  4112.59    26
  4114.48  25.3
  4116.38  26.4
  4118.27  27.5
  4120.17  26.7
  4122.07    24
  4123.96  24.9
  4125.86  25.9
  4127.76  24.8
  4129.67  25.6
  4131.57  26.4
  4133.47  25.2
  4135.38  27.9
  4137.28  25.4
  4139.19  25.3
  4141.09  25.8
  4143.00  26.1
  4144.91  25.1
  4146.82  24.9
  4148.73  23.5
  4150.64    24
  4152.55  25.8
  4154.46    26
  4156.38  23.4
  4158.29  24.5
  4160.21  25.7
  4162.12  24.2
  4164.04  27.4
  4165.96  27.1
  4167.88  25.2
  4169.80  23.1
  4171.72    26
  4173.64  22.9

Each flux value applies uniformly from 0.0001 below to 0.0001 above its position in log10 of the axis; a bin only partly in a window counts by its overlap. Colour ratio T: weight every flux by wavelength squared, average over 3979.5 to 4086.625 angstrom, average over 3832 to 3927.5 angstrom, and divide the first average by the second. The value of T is 1.75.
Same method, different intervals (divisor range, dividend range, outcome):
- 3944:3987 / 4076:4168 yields 1.58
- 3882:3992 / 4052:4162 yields 1.62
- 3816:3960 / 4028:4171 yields 1.85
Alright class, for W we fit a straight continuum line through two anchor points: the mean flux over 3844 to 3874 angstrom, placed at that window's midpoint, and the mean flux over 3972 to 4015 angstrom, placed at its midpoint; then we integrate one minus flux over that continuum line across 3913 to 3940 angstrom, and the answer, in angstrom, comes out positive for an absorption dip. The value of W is 7.3 angstrom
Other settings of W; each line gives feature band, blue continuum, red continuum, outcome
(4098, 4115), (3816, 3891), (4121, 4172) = 0.6 angstrom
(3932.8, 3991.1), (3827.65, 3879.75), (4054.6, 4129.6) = 7.2 angstrom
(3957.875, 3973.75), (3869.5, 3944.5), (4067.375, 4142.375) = 4.9 angstrom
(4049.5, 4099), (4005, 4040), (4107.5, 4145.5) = 2.3 angstrom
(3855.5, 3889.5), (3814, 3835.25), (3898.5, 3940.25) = -1.8 angstrom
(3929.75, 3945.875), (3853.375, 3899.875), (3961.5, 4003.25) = 4.9 angstrom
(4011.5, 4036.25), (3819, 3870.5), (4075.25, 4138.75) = -4.7 angstrom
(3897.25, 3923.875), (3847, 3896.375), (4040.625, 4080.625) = -2.6 angstrom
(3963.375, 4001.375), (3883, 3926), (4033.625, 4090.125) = 5.7 angstrom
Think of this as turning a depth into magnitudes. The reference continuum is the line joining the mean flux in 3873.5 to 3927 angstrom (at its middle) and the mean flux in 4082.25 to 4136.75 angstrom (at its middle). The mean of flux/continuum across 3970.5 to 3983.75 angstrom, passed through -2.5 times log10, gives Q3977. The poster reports 0.20 mag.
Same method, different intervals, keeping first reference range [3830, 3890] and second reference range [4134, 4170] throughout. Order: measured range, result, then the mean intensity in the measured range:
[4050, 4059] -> -0.10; 23.8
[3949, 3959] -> -0.12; 19.8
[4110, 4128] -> -0.07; 25.7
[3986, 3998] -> -0.25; 24.2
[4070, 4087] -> -0.11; 24.9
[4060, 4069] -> -0.09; 23.9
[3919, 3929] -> 0.13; 14.8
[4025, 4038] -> -0.21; 25.2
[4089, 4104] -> -0.01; 23.4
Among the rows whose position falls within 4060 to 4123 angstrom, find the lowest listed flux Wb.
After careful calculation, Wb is 18.9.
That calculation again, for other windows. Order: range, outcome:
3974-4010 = 14.1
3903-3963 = 5.74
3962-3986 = 7.56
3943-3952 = 16.6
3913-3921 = 18.4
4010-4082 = 21.1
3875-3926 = 11.9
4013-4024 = 23.6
